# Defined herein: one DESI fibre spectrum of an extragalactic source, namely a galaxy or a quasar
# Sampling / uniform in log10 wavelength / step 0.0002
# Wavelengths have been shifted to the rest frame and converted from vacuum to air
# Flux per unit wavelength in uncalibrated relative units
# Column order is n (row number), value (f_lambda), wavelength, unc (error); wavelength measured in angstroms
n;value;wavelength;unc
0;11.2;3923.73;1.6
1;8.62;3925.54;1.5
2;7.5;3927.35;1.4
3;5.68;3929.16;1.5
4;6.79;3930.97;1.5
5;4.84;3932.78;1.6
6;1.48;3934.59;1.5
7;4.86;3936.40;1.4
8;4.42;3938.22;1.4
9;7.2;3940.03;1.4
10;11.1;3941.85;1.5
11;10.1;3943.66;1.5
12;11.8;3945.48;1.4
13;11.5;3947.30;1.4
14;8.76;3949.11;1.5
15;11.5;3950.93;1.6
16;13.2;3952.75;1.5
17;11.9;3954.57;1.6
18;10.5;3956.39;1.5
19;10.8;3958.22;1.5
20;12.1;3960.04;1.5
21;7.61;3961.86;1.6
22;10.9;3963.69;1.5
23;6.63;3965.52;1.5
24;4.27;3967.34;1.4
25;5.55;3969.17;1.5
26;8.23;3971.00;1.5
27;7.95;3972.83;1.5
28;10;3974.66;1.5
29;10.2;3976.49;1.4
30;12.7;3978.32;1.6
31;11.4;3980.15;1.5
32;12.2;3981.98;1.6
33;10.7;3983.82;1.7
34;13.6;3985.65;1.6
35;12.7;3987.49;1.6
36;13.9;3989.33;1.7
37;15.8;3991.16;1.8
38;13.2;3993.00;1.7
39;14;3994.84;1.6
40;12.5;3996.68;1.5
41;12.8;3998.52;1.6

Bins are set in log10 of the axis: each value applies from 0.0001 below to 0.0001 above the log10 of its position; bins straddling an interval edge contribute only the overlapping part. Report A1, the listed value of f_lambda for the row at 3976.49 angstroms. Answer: 10.2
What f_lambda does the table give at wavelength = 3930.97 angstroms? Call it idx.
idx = 6.79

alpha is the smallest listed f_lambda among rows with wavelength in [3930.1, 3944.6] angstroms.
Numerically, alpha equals 1.48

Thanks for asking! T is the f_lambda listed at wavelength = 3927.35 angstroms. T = 7.5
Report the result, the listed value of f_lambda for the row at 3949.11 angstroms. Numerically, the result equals 8.76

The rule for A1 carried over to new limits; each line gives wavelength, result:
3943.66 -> 10.1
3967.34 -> 4.27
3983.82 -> 10.7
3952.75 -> 13.2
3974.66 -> 10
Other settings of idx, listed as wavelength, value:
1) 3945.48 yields 11.8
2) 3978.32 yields 12.7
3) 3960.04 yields 12.1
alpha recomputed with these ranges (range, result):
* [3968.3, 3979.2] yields 5.55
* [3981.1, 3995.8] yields 10.7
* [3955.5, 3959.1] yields 10.5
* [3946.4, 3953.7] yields 8.76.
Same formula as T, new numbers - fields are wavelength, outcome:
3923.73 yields 11.2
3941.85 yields 11.1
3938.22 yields 4.42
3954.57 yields 11.9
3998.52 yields 12.8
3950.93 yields 11.5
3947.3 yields 11.5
